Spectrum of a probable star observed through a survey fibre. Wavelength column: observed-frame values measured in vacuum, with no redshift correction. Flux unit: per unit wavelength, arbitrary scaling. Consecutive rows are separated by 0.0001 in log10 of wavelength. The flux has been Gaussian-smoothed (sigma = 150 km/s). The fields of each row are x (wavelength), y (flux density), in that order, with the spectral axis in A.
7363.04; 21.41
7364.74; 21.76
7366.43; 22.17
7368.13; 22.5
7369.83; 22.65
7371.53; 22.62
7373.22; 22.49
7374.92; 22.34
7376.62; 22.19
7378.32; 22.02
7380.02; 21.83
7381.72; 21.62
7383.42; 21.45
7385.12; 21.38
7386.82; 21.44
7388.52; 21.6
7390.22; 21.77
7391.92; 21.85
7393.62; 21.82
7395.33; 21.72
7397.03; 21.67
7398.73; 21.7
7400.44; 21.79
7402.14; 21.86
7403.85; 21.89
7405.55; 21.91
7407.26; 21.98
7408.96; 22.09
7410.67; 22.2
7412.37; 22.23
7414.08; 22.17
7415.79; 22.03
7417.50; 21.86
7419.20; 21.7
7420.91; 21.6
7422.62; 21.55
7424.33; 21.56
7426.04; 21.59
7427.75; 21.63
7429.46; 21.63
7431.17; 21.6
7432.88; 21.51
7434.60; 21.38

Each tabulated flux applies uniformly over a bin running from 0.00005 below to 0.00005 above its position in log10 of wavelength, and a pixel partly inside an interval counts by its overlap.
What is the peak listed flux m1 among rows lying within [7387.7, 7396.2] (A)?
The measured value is 21.85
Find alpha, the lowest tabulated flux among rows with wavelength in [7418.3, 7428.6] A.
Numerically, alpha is 21.55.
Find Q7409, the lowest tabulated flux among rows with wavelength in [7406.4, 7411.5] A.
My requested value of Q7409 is 21.98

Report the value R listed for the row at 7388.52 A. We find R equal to 21.6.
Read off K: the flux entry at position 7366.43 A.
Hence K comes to 22.17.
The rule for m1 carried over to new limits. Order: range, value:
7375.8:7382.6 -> 22.19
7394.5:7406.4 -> 21.91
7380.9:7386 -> 21.62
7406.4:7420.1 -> 22.23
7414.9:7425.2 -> 22.03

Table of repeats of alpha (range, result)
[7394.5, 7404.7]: 21.67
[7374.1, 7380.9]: 21.83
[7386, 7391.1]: 21.44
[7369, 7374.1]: 22.49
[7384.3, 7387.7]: 21.38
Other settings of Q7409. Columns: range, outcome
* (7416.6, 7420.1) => 21.7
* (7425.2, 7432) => 21.59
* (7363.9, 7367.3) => 21.76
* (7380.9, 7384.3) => 21.45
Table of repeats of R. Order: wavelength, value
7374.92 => 22.34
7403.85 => 21.89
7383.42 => 21.45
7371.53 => 22.62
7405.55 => 21.91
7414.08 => 22.17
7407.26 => 21.98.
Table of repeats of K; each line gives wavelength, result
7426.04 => 21.59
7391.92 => 21.85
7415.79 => 22.03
